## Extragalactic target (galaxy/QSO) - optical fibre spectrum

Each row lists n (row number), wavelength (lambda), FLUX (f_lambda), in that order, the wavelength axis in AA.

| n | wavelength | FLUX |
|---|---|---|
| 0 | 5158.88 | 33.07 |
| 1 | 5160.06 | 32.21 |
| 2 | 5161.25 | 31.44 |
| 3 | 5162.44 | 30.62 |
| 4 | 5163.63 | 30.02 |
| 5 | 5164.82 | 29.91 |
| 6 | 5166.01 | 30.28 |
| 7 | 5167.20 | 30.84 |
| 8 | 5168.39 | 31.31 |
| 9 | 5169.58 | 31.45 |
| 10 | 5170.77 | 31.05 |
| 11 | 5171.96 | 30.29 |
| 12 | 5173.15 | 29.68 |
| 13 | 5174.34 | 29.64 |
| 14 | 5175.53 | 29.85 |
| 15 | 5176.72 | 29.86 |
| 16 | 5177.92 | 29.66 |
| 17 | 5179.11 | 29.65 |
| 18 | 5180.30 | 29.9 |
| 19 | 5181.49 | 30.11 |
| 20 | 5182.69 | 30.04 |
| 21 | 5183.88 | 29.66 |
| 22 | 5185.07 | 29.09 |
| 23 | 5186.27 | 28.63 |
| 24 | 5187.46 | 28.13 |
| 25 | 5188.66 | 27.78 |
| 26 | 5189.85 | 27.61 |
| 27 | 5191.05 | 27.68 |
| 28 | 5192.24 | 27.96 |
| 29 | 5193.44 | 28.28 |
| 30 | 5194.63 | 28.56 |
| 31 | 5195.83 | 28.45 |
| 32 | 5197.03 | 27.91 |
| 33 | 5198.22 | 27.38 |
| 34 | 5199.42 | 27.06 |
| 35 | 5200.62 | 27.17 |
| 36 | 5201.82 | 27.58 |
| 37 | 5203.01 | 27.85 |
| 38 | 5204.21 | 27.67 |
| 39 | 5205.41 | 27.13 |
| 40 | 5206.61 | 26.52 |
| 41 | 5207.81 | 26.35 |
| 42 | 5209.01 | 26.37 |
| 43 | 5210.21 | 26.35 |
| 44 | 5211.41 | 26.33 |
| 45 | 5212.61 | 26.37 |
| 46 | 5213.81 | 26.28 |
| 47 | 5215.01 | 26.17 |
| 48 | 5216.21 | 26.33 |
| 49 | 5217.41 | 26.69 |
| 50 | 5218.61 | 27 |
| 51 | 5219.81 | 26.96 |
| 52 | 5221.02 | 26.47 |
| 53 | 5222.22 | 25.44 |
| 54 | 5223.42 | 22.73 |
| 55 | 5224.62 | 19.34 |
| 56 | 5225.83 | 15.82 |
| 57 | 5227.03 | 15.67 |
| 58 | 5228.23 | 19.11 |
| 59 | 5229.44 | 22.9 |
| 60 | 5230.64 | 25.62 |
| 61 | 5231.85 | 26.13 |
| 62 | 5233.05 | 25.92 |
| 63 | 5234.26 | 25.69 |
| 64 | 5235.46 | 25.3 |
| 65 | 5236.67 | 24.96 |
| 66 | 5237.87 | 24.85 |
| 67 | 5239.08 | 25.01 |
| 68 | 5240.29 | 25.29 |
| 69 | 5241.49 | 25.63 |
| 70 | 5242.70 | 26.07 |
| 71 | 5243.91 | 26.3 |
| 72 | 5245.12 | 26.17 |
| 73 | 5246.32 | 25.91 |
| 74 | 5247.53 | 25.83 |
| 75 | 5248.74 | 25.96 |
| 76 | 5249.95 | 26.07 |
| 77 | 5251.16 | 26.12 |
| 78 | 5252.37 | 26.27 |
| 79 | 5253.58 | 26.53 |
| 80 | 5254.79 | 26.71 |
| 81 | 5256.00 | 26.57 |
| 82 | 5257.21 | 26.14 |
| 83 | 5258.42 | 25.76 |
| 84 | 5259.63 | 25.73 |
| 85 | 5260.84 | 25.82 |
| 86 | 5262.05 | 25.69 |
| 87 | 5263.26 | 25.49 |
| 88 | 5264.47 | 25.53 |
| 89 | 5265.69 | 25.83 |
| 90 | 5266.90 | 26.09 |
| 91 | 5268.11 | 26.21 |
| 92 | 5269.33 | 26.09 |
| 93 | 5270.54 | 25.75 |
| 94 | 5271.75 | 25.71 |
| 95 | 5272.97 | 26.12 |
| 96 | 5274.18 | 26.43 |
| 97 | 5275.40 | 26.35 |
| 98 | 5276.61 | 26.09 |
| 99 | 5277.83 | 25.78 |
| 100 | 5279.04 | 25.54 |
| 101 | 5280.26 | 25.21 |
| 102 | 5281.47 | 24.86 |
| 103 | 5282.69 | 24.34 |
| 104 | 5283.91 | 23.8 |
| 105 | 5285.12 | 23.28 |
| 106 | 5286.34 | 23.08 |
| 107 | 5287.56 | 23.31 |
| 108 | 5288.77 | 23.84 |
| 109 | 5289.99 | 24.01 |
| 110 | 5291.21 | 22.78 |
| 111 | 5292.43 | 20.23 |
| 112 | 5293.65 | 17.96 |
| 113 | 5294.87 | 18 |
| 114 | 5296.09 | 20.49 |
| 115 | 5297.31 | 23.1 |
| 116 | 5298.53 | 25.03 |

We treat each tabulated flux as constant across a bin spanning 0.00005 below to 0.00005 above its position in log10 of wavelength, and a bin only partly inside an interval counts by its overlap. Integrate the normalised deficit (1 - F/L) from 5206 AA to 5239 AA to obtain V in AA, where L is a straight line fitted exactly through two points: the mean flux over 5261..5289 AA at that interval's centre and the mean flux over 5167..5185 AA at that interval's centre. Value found 3.9 AA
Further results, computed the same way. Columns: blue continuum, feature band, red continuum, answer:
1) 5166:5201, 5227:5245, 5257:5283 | 1.64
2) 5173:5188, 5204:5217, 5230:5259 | 0.61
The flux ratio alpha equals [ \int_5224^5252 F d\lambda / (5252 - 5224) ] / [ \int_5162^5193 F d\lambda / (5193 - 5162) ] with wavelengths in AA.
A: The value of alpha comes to 0.82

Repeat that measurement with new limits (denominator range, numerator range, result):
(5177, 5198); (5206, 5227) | 0.87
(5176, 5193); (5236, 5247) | 0.88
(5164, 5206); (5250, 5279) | 0.90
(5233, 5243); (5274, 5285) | 1.00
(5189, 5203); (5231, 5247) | 0.92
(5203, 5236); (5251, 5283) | 1.04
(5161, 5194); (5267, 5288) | 0.85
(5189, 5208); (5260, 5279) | 0.94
